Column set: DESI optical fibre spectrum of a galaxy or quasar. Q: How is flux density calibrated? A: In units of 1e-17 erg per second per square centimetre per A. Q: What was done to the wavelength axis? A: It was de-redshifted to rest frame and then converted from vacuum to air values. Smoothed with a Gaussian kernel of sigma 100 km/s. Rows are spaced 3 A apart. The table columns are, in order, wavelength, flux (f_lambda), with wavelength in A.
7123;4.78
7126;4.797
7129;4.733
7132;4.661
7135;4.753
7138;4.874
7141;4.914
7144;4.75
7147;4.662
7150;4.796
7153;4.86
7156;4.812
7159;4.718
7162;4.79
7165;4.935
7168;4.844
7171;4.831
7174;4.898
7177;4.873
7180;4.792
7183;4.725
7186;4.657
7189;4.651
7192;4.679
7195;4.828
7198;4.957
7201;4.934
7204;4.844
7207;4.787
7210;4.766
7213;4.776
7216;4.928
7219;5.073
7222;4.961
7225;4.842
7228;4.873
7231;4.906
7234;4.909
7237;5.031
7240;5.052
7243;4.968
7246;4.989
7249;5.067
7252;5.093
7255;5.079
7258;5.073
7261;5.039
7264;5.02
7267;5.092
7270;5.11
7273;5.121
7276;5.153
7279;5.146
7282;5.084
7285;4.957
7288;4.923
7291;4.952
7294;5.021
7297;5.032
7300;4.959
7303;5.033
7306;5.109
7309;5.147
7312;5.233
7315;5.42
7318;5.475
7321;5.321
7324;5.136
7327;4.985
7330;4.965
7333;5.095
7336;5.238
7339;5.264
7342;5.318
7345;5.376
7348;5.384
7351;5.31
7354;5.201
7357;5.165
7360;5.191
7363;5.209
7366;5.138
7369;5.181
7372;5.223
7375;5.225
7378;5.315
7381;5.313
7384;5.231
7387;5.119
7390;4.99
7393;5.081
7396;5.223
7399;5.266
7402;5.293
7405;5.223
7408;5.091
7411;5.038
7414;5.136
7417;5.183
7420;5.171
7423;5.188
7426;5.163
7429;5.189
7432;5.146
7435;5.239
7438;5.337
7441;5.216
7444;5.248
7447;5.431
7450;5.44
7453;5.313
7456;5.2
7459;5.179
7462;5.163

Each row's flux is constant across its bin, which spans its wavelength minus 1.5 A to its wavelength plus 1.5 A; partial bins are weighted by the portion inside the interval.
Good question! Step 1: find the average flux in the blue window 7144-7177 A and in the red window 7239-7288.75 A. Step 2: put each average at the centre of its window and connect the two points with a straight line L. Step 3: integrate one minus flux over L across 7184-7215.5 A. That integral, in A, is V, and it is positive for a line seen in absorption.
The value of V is 0.7 A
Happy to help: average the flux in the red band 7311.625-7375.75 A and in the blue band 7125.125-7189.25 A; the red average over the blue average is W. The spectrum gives 1.09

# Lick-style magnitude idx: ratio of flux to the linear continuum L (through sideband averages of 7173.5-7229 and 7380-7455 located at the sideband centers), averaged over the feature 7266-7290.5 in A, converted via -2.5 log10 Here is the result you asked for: -0.02 mag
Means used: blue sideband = 4.83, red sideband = 5.21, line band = 5.07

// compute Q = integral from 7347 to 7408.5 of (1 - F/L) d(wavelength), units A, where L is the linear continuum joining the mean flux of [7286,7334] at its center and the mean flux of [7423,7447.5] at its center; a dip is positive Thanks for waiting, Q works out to -0.4 A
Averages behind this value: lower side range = 5.11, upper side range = 5.24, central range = 5.21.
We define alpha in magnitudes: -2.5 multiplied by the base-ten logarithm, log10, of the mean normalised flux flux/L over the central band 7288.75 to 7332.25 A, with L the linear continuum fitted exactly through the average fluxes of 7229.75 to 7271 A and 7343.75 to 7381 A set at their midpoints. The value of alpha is 0.00 mag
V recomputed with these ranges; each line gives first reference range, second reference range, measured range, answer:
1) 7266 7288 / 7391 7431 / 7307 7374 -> -1.32 A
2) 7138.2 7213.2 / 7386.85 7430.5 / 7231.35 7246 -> -0.25 A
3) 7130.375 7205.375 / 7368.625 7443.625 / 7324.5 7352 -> -0.70 A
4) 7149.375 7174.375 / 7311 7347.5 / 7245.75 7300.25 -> 0.54 A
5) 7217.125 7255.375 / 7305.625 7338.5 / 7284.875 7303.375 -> 0.53 A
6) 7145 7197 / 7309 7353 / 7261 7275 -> -0.05 A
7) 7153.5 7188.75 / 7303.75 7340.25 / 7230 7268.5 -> -0.15 A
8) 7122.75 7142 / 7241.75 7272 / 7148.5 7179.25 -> 0.12 A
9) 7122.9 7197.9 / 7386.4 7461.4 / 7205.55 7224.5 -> -0.02 A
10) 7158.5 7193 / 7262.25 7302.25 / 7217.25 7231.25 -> -0.09 A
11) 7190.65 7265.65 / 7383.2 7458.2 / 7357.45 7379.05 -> -0.31 A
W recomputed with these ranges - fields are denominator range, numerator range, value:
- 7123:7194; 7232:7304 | 1.05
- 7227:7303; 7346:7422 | 1.03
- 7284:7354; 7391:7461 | 1.01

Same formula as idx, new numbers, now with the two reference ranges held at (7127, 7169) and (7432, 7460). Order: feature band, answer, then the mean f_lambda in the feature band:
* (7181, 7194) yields 0.04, 4.69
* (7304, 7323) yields -0.04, 5.27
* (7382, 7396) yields 0.01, 5.13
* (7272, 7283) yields -0.03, 5.13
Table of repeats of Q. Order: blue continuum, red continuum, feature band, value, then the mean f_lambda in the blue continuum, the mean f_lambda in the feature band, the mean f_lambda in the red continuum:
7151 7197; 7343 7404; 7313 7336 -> -0.4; 4.79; 5.2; 5.22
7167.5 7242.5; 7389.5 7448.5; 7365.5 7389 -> -0.4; 4.86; 5.22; 5.2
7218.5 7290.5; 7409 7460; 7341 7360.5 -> -0.6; 5.02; 5.28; 5.22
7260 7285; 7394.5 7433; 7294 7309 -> 0.2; 5.09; 5.04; 5.18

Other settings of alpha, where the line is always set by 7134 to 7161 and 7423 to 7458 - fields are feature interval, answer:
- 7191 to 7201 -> 0.01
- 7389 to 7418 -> 0.01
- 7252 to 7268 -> -0.02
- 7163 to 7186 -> 0.00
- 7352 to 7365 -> -0.01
